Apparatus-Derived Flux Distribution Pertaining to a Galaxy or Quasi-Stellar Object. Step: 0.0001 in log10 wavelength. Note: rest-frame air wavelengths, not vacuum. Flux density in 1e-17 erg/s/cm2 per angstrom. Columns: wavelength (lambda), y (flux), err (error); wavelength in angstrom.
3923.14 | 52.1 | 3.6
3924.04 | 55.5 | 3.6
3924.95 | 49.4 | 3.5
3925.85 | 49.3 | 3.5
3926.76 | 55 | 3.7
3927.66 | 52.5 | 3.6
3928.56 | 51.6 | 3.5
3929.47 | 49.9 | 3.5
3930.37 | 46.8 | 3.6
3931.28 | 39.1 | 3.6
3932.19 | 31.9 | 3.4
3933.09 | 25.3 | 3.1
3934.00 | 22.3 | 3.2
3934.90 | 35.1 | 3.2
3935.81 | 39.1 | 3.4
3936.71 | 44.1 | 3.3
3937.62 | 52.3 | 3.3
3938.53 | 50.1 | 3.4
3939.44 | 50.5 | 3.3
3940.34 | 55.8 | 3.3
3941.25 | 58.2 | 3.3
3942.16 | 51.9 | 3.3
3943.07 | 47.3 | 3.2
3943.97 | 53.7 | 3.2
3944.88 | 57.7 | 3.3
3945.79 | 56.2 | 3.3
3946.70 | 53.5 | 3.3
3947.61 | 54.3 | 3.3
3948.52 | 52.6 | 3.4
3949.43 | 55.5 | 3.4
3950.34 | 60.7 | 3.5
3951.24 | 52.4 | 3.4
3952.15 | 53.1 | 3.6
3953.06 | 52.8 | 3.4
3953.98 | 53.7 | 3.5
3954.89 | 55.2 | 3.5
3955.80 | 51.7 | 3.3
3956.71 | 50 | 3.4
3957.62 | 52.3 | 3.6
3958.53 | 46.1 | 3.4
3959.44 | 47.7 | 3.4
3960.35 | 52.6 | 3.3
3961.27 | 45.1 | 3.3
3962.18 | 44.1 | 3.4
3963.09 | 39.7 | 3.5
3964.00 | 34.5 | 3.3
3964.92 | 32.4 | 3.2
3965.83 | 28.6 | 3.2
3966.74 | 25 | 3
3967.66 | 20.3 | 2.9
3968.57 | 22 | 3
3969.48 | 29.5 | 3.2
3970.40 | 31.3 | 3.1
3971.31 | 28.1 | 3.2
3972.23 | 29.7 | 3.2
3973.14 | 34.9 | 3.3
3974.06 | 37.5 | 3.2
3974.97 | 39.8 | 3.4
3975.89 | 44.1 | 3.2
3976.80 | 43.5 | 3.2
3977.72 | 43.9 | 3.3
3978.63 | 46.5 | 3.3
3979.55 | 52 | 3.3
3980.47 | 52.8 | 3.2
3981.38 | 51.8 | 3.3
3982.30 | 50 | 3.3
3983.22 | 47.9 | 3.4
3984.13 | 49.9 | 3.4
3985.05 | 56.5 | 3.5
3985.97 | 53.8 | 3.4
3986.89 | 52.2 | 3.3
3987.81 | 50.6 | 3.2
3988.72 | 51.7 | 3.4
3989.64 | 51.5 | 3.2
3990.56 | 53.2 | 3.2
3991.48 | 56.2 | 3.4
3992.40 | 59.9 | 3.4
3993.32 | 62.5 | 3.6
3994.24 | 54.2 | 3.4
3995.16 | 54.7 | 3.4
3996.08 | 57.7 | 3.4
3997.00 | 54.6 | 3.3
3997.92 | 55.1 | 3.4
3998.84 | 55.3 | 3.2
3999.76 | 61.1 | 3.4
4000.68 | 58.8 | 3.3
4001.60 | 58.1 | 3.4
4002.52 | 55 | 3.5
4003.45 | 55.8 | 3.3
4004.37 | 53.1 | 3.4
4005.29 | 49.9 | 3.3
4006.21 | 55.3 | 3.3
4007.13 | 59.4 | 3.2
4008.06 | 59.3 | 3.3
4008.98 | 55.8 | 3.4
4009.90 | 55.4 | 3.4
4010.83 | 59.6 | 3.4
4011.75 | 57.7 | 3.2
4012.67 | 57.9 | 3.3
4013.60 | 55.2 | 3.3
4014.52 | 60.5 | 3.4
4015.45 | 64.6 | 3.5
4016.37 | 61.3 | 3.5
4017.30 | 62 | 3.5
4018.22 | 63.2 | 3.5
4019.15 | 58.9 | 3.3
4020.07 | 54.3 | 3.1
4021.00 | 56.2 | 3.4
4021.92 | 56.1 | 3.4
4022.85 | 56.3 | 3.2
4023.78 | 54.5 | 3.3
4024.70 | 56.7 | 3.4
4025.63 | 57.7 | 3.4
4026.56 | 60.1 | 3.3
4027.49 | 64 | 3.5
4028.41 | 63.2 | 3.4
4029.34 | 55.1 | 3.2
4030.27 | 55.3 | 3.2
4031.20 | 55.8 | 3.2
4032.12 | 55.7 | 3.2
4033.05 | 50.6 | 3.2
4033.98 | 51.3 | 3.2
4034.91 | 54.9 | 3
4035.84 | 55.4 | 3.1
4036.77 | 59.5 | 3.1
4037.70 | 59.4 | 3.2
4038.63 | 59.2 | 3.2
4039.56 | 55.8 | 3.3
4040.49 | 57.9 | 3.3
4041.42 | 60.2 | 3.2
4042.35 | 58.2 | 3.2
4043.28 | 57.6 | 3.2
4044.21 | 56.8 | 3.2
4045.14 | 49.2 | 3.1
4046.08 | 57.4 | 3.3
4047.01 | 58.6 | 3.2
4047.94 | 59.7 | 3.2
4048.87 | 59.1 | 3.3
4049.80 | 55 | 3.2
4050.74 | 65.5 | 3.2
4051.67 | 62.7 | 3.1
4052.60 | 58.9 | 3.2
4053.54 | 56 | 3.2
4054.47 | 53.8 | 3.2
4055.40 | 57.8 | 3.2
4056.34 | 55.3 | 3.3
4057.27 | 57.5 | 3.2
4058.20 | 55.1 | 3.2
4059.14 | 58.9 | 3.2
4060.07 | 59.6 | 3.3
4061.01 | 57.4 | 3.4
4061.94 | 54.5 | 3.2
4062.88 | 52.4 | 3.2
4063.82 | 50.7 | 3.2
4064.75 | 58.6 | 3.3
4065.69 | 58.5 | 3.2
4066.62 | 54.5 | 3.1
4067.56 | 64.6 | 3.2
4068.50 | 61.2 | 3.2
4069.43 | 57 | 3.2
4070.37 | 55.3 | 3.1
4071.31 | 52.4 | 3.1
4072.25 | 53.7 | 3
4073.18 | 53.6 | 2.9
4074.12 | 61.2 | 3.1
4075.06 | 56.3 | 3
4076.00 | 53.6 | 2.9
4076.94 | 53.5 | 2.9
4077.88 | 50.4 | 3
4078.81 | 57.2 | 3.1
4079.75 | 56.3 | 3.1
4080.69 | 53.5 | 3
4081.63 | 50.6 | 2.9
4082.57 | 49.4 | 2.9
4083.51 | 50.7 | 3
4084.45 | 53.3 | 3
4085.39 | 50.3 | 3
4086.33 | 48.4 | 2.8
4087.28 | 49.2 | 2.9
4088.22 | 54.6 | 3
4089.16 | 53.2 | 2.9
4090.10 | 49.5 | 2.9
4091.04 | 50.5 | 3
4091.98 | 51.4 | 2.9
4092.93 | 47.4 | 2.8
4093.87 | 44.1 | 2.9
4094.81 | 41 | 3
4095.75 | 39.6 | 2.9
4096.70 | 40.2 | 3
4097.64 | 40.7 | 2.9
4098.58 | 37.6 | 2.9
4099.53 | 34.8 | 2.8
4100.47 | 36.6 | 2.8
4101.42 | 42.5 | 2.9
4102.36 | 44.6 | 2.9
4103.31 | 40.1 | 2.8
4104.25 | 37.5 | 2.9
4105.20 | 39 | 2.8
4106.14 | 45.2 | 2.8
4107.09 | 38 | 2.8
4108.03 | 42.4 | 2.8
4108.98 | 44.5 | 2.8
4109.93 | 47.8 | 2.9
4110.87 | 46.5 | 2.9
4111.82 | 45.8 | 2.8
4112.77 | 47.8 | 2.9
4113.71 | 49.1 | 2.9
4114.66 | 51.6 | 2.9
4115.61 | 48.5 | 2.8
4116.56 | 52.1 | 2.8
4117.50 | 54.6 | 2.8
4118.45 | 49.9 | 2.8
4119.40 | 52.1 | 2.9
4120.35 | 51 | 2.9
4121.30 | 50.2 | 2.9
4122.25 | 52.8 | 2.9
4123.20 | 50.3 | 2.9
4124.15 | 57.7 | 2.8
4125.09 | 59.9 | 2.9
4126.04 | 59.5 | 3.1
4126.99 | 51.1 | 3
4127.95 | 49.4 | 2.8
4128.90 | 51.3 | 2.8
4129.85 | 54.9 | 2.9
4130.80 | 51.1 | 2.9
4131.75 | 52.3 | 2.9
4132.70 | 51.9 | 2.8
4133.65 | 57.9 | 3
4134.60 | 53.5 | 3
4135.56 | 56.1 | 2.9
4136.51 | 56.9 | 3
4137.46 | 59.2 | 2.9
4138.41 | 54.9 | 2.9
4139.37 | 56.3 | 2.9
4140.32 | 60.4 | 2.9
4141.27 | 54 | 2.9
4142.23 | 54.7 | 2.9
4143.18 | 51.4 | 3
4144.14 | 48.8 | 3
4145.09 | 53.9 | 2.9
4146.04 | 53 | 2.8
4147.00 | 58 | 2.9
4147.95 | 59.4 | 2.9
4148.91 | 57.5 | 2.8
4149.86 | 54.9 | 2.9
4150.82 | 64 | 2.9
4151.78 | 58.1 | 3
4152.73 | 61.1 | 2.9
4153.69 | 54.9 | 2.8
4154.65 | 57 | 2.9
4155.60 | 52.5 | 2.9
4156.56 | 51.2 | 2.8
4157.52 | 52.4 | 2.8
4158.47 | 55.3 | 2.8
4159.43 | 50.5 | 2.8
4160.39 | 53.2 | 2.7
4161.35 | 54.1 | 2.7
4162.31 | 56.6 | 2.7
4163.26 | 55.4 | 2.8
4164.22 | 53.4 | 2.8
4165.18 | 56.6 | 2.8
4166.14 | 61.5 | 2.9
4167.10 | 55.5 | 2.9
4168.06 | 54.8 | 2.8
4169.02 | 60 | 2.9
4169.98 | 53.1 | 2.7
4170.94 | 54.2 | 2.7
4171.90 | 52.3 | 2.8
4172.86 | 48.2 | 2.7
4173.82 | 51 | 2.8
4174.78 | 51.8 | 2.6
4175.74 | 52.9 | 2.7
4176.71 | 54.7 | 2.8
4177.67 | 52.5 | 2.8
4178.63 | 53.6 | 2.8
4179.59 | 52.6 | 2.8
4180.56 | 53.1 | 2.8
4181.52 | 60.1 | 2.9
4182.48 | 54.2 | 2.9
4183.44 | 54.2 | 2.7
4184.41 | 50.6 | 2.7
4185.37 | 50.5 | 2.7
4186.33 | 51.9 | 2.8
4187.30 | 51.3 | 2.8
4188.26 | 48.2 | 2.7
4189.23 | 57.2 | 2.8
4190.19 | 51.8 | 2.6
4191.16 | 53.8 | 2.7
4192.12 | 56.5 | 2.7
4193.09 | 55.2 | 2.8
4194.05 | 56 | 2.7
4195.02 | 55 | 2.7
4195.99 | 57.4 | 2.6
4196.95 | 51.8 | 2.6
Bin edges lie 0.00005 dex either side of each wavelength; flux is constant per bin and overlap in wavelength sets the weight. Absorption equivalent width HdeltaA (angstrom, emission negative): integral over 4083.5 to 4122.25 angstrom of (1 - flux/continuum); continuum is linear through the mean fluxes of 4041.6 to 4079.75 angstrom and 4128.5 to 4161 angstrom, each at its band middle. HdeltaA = 6.7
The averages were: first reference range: 56.8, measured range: 46.2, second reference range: 55.1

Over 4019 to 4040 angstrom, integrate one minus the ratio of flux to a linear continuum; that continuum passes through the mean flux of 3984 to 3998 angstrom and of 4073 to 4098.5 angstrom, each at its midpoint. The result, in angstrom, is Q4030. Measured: -1.5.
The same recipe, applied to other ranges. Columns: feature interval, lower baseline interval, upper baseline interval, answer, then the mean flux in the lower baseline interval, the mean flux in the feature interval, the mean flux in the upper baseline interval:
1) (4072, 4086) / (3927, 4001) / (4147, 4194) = -0.6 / 47.2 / 53.6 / 54.5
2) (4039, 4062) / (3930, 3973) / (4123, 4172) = -3.7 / 44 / 57.6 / 55.2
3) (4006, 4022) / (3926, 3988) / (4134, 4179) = -3.5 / 45.4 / 58.6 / 55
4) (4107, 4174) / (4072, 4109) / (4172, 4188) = -4.2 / 47.4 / 53.5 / 52.6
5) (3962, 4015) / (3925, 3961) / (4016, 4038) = 5.3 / 49.2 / 48.5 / 57.4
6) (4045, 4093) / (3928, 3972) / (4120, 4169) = -4.0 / 44.6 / 55.2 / 55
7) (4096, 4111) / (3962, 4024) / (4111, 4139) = 3.3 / 50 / 41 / 52.8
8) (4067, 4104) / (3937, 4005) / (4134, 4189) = 1.8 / 48.7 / 49.7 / 54.6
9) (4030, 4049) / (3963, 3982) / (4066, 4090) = -3.5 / 36.6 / 56.5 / 54.1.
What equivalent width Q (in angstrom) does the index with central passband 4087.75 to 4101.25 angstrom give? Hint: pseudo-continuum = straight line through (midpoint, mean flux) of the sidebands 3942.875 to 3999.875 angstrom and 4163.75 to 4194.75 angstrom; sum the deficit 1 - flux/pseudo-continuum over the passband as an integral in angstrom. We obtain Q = 1.8 angstrom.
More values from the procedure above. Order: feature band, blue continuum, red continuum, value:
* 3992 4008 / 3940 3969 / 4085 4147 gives -2.9 angstrom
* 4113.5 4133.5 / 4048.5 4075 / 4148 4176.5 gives 1.2 angstrom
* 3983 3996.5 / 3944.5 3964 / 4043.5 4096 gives -0.5 angstrom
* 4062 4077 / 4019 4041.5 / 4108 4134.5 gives -0.4 angstrom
